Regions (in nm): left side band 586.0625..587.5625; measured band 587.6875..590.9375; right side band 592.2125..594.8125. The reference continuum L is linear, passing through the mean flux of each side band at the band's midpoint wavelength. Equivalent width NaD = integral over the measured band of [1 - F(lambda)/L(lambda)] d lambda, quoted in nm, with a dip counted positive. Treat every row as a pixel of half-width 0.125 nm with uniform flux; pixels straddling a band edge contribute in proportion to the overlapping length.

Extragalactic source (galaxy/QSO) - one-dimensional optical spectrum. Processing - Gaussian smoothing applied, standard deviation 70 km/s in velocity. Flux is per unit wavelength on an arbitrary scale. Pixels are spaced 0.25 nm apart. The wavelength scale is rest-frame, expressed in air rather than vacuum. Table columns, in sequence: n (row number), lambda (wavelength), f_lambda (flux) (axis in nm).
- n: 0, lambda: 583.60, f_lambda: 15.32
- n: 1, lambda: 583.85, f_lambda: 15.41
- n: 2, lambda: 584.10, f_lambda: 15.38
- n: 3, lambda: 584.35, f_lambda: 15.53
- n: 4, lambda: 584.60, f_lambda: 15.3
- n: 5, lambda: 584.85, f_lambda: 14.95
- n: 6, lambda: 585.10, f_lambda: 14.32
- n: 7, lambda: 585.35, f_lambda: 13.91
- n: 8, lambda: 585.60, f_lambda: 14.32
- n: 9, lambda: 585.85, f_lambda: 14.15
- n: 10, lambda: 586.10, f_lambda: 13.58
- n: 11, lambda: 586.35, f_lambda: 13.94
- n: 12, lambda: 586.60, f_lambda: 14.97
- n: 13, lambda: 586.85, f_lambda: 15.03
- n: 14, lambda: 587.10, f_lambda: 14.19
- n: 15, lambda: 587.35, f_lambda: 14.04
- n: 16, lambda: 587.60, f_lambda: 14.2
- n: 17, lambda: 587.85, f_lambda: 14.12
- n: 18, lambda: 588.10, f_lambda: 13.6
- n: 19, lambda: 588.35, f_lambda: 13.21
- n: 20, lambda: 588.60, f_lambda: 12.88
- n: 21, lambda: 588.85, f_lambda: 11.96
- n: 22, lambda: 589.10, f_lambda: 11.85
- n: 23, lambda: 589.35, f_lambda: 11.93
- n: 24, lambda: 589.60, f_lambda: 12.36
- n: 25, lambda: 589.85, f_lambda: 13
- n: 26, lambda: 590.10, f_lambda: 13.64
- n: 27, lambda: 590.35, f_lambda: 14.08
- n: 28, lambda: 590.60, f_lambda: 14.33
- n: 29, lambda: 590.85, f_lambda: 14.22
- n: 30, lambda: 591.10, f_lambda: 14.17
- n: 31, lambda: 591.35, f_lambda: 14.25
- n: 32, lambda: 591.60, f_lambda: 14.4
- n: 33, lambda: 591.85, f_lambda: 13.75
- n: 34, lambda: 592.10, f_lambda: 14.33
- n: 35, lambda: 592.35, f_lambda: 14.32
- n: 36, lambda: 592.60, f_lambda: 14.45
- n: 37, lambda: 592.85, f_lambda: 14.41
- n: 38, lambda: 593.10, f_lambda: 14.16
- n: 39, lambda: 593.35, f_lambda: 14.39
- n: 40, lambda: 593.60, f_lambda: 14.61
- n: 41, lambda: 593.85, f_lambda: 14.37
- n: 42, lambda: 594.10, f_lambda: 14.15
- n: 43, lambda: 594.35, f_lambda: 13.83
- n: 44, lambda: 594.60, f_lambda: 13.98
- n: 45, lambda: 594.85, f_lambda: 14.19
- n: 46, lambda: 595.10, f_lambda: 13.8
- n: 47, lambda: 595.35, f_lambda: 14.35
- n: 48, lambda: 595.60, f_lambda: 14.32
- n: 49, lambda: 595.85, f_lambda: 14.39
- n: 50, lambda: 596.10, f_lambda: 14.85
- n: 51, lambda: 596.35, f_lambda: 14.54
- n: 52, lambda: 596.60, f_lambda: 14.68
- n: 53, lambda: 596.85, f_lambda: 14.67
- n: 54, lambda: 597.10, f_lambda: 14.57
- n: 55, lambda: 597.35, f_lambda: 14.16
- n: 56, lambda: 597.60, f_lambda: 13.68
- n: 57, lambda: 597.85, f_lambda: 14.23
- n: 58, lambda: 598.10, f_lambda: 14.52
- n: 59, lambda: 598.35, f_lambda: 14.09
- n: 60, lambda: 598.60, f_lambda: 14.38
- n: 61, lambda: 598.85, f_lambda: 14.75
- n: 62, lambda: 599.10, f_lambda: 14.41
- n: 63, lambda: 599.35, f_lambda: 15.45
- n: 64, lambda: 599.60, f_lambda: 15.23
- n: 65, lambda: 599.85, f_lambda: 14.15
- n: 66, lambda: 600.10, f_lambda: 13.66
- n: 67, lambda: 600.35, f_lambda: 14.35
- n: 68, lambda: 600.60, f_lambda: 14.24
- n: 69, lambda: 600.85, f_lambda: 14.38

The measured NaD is 0.26 nm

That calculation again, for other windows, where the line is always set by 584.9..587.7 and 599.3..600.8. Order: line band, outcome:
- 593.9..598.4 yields 0.038 nm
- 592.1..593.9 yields -0.003 nm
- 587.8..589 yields 0.103 nm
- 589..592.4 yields 0.169 nm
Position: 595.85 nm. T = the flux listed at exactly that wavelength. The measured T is 14.39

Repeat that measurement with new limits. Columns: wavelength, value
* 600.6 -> 14.24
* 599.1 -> 14.41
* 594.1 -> 14.15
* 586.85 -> 15.03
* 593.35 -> 14.39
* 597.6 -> 13.68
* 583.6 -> 15.32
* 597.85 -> 14.23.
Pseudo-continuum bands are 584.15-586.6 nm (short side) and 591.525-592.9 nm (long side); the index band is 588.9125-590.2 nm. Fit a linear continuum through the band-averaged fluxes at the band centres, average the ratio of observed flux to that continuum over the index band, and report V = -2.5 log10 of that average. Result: 0.15 mag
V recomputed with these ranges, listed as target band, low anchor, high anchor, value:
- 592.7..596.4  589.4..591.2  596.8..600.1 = -0.02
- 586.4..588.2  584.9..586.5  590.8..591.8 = -0.01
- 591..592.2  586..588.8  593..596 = -0.01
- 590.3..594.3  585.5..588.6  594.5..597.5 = 0.00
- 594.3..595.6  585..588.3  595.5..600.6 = 0.02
